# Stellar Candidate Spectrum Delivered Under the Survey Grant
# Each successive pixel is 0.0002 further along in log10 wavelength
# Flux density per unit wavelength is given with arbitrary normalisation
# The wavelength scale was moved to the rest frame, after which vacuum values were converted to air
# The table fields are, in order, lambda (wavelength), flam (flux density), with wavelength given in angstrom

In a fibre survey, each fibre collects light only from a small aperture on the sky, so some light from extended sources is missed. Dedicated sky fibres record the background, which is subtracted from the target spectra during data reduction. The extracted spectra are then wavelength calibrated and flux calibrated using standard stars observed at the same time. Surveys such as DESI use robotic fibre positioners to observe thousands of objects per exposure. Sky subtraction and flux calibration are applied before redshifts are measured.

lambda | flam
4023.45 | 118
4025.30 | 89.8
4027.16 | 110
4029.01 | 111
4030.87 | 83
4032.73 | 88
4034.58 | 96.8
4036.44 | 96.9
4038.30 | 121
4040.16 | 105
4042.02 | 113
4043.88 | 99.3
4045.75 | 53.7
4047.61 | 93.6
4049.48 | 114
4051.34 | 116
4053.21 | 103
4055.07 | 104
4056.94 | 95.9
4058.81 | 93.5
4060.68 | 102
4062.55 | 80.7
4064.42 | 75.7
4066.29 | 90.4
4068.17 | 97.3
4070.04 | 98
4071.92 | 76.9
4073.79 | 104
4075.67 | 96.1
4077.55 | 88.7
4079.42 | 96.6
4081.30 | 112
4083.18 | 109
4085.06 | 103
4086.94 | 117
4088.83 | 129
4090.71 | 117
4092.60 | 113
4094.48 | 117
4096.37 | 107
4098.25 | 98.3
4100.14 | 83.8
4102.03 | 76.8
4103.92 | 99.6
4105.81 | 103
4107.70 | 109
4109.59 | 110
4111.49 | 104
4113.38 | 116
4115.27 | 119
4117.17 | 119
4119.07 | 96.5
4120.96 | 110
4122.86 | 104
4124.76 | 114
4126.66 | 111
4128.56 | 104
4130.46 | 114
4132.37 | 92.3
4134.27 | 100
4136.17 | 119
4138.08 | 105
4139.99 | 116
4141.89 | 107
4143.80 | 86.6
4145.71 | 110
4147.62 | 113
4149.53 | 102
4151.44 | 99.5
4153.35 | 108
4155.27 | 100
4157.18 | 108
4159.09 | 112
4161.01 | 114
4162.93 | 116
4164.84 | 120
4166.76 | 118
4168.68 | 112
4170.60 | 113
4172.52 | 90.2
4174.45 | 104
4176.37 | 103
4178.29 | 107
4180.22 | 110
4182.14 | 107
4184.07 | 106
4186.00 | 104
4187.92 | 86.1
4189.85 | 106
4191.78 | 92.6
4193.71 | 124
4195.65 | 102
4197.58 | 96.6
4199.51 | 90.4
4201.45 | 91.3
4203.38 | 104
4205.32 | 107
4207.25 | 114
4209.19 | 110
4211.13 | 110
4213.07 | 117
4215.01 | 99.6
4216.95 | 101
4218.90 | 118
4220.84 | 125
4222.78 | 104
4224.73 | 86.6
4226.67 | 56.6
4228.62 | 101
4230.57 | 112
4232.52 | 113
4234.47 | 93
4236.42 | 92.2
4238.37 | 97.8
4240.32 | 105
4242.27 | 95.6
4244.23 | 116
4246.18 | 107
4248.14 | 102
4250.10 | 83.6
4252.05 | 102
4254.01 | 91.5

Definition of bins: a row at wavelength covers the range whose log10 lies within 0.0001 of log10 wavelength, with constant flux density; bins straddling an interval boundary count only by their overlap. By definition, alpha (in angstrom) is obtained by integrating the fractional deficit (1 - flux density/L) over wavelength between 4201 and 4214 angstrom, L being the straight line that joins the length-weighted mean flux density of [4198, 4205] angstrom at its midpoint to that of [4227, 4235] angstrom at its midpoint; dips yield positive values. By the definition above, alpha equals -1.4 angstrom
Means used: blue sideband 96.4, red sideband 101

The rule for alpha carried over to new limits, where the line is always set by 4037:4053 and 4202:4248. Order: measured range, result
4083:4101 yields -1.3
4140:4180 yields -1.7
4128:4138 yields -0.3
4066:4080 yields 1.2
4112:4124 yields -0.9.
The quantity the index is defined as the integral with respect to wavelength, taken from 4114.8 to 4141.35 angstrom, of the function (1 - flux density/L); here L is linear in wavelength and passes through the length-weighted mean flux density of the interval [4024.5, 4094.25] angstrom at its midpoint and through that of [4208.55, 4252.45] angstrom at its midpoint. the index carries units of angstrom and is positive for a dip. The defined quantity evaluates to -2.1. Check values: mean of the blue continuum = 100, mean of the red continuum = 102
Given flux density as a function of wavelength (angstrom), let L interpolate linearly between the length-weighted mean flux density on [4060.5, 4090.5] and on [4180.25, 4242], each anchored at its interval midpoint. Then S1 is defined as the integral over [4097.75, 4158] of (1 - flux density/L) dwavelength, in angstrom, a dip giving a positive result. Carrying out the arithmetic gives -2.8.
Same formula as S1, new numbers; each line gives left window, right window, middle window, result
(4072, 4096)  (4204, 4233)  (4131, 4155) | 0.3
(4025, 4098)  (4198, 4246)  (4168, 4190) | -0.4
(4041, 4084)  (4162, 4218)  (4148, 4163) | -0.6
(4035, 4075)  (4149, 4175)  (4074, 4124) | -2.1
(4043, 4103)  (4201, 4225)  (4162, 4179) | -0.7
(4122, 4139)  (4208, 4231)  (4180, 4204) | 0.7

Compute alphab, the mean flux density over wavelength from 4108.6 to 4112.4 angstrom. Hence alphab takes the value 107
